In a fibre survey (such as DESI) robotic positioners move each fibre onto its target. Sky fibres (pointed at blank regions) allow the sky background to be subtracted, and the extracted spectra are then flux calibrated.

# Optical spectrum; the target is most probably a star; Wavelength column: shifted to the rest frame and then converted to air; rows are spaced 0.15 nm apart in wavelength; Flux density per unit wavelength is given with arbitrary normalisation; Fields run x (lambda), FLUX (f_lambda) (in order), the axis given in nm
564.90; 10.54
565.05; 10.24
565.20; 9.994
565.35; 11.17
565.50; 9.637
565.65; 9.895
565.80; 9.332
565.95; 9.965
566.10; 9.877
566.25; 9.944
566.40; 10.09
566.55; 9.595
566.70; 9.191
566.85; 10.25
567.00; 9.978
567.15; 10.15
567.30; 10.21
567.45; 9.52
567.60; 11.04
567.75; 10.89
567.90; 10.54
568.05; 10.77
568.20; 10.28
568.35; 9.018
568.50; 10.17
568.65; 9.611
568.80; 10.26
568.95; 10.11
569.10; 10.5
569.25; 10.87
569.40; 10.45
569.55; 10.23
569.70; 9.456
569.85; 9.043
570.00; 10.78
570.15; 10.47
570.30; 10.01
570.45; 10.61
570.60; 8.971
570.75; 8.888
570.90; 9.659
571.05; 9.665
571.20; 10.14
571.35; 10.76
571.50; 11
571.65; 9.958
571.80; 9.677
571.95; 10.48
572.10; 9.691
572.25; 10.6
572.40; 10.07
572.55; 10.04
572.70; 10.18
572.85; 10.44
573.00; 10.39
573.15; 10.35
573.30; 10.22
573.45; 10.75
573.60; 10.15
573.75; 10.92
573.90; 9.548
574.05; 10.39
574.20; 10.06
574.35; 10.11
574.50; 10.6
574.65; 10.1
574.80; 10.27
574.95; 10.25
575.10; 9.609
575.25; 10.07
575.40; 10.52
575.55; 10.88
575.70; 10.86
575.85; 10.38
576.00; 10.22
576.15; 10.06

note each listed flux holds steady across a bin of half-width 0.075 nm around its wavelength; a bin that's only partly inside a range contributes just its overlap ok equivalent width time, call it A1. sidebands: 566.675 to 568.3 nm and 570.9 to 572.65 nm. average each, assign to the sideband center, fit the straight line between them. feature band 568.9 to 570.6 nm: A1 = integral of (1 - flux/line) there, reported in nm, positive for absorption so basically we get 0.01 nm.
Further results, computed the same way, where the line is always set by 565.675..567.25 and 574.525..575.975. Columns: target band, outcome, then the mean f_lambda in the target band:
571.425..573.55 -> -0.020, 10.3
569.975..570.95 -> 0.019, 9.87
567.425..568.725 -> -0.039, 10.2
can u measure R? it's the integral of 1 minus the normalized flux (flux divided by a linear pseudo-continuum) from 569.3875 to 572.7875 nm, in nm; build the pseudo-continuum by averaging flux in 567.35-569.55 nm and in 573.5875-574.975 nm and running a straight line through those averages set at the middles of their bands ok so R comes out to 0.08 nm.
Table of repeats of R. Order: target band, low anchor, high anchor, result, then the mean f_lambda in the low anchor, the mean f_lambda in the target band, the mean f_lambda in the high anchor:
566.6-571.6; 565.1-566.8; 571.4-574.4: -0.02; 9.89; 10.1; 10.3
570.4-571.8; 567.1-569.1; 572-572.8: 0.03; 10.2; 9.93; 10.1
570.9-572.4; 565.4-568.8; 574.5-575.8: 0.00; 10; 10.2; 10.3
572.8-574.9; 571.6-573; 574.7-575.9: -0.01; 10.1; 10.3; 10.3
